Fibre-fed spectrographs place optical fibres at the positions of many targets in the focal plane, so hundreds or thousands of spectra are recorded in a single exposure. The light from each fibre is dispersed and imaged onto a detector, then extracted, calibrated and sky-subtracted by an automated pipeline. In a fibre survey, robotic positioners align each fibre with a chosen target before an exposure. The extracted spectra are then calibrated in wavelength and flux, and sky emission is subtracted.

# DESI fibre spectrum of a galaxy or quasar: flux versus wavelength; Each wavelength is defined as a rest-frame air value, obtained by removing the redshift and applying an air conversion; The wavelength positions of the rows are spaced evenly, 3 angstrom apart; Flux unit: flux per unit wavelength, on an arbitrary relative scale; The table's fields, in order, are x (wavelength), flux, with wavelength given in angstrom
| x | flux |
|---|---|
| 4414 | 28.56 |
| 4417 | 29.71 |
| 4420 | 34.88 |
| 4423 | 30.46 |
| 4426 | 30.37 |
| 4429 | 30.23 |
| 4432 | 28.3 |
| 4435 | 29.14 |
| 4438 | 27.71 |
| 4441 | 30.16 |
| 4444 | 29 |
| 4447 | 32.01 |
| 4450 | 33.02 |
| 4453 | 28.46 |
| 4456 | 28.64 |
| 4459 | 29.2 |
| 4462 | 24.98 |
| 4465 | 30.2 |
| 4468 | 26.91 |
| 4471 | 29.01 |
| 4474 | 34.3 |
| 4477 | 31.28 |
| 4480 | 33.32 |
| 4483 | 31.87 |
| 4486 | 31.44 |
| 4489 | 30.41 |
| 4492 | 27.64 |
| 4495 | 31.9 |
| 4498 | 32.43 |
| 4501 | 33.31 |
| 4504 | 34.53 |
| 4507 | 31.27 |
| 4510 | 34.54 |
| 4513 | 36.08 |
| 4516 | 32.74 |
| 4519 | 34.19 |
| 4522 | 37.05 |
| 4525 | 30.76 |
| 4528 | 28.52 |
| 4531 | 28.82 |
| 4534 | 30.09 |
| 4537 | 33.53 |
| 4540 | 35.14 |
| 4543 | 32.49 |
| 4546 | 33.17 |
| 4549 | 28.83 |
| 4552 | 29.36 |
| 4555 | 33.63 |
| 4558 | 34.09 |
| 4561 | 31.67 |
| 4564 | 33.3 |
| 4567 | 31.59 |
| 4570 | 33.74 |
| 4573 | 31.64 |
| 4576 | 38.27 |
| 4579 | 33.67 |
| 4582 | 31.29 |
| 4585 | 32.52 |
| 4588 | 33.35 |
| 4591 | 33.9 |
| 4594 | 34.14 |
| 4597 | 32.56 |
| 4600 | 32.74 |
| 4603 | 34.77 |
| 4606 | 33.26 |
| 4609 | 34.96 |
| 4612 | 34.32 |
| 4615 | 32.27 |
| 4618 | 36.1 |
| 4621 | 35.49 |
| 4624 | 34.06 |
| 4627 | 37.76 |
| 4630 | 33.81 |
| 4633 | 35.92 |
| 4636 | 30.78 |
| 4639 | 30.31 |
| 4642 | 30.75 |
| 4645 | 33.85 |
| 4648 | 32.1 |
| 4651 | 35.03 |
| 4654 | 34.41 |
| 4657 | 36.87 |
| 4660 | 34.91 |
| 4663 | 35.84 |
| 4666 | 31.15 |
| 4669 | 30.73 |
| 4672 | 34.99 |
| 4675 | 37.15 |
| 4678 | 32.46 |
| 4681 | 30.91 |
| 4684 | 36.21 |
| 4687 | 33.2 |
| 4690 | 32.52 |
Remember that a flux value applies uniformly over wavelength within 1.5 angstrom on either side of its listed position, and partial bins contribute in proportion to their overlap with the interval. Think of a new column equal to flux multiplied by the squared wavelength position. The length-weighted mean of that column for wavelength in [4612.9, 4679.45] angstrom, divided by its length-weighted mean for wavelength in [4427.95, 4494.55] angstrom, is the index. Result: 1.2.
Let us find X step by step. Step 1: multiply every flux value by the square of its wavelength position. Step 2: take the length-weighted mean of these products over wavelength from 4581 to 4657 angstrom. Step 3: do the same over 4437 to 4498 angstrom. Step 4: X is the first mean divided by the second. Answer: 1.2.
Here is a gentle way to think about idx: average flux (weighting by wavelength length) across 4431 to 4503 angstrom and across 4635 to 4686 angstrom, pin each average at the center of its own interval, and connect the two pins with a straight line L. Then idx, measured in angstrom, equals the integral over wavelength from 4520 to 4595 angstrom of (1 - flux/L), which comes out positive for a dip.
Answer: -2.0 angstrom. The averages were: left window 30.2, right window 33.5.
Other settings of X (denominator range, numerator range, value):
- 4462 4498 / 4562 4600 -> 1.14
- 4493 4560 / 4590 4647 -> 1.08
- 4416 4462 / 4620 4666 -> 1.24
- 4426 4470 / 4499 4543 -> 1.16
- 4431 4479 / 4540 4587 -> 1.16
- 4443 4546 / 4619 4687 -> 1.15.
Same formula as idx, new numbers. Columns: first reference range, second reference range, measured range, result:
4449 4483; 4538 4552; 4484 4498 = 0.0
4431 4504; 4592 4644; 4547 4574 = 0.4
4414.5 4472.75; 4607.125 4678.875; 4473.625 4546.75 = -3.1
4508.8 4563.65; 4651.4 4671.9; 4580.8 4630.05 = -0.9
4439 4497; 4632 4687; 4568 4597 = -1.2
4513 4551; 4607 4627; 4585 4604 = 0.3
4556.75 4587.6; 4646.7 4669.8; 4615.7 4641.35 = -0.3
